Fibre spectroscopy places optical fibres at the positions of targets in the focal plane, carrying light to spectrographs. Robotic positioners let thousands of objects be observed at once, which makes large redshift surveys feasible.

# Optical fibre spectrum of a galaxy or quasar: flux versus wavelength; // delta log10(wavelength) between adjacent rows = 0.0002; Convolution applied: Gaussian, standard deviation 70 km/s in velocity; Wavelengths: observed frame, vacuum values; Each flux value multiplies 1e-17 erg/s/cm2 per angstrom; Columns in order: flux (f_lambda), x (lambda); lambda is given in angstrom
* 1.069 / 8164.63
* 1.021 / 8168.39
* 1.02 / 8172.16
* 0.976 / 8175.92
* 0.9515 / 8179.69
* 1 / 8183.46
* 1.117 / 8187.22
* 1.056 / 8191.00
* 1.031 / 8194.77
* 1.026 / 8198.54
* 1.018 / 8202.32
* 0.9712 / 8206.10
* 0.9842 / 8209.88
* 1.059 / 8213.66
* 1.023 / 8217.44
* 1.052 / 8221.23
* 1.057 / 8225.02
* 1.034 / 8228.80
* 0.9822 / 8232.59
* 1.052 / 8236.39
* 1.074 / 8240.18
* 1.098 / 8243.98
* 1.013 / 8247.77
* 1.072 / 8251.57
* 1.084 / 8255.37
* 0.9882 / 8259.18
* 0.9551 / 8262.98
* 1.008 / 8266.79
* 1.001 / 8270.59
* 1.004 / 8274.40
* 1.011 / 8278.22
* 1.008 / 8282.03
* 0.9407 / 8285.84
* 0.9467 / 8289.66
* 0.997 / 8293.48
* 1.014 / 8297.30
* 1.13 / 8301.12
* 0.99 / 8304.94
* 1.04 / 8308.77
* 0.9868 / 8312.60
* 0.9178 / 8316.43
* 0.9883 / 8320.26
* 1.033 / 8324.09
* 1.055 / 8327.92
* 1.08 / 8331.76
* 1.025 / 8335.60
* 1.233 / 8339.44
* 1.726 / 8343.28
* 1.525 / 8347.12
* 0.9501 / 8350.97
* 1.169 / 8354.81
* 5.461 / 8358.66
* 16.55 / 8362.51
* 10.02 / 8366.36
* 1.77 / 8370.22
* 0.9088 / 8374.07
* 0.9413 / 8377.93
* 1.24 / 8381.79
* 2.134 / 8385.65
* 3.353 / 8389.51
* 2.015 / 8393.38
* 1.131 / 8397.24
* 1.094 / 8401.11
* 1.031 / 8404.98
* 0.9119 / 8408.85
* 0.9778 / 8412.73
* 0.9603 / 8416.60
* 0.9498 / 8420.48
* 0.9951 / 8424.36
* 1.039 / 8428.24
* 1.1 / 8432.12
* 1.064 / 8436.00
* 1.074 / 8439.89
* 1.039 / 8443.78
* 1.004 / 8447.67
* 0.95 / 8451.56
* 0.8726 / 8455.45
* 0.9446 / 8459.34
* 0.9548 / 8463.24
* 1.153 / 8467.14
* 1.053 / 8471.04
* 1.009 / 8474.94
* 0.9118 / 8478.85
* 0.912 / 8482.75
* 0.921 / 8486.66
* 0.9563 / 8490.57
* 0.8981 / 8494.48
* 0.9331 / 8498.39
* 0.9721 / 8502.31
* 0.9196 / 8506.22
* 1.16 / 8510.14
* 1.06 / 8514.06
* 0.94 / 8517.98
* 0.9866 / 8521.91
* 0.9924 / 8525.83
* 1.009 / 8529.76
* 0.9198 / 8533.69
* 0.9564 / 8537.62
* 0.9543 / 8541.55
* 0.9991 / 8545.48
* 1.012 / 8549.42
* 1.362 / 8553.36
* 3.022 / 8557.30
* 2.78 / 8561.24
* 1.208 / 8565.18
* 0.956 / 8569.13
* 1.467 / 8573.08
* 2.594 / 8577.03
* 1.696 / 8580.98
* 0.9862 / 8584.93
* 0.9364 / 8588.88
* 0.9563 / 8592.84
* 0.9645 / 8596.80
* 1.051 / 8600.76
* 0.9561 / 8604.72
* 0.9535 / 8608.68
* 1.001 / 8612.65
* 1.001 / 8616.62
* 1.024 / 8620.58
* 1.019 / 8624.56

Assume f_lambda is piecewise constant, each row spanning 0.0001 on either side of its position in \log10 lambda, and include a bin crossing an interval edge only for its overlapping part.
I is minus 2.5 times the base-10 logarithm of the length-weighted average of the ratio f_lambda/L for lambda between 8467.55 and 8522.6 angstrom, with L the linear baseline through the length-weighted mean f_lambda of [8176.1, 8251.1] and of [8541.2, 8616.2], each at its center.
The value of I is 0.30 mag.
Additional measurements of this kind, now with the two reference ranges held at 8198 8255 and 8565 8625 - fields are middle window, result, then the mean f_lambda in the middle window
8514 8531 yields 0.161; 0.99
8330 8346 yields -0.187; 1.28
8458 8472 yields 0.100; 1.03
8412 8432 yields 0.118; 0.996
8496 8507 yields 0.207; 0.943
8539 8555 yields 0.084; 1.07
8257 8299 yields 0.071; 0.989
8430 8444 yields 0.043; 1.07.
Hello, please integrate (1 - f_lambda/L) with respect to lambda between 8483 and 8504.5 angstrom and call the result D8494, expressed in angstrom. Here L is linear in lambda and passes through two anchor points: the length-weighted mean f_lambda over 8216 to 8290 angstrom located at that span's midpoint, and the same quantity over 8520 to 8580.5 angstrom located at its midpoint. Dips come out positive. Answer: 6.6 angstrom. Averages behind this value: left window 1.02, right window 1.42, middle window 0.934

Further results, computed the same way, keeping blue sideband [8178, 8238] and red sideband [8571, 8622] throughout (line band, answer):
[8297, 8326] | 1.6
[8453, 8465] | 2.3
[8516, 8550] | 5.8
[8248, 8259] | -0.1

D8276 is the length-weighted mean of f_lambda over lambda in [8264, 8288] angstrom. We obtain 0.993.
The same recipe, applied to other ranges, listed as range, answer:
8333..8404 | 2.97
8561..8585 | 1.64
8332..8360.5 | 1.81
